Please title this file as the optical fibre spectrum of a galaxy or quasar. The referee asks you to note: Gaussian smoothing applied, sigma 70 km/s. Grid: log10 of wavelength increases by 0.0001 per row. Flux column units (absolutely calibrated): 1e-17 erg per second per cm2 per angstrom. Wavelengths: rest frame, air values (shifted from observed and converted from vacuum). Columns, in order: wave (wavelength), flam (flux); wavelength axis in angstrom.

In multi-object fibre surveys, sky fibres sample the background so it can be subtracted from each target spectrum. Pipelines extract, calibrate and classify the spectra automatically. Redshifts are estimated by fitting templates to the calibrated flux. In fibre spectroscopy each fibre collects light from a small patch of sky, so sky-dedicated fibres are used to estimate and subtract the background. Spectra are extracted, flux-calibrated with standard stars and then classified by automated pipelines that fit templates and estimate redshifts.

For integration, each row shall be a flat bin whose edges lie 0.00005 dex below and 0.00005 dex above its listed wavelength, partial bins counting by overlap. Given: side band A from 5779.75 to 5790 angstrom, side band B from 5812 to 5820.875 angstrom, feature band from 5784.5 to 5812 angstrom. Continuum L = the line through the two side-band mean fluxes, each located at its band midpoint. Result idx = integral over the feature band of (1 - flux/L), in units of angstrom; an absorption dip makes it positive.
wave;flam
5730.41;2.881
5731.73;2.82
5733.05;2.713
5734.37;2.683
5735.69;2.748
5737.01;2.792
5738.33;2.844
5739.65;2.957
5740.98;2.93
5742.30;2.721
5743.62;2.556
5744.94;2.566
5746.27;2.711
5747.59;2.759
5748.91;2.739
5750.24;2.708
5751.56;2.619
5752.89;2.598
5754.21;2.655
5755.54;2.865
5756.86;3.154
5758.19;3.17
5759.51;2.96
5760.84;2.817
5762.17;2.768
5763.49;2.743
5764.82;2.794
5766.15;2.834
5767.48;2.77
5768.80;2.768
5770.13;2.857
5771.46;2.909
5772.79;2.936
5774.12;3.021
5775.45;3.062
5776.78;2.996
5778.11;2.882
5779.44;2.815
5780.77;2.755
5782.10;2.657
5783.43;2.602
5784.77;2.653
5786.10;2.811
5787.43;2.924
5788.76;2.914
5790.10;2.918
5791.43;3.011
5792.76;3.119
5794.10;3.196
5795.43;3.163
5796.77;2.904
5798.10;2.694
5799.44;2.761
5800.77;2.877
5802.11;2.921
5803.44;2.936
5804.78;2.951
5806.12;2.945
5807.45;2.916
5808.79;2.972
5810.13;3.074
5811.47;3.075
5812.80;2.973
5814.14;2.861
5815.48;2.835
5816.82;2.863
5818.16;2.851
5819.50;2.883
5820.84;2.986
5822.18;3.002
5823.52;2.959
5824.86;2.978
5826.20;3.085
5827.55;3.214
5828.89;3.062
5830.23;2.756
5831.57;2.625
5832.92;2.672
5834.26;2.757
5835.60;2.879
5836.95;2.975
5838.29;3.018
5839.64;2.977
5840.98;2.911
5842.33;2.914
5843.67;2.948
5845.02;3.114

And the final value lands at -1.2 angstrom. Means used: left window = 2.77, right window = 2.89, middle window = 2.94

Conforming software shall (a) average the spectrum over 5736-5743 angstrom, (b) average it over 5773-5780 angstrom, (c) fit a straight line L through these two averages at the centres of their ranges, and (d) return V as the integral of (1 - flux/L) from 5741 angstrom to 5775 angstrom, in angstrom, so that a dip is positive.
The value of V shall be 1.1 angstrom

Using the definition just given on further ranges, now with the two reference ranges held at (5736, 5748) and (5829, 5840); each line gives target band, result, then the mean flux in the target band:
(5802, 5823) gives -0.9 angstrom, 2.94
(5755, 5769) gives -0.5 angstrom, 2.88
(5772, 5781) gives -0.5 angstrom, 2.93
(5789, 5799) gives -0.7 angstrom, 2.99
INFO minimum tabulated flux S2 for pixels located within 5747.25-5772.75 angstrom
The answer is 2.598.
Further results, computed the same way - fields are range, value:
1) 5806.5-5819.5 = 2.835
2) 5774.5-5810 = 2.602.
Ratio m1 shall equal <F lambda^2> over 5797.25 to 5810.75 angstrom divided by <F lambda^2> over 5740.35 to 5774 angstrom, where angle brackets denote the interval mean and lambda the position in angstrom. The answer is 1.05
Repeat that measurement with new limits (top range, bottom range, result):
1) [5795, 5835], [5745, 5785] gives 1.05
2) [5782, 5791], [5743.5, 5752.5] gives 1.06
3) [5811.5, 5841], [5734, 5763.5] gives 1.08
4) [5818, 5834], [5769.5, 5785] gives 1.04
